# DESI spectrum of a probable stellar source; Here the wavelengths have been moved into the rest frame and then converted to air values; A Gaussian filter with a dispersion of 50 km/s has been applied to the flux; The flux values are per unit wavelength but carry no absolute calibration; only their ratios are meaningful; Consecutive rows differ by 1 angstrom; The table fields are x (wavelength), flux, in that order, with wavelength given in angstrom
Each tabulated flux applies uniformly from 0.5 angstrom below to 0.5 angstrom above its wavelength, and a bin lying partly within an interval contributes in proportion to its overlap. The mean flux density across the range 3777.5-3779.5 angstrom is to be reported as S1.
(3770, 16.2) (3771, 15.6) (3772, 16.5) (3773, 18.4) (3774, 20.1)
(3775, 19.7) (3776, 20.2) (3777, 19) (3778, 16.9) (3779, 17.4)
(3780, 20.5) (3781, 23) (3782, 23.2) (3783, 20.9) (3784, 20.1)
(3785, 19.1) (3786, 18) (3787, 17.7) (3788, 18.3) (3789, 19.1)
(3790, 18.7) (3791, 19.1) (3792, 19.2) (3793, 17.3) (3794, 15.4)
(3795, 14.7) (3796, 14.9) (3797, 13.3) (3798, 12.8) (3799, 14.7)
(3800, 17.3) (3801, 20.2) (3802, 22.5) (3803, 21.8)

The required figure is 17.1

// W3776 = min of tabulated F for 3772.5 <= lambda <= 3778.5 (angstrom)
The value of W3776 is 16.9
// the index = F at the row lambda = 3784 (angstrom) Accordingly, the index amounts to 20.1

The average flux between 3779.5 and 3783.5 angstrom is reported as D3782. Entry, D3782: 21.9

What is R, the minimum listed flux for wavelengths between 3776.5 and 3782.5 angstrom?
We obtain 16.9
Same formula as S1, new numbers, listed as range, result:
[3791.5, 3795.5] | 16.6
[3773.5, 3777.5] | 19.8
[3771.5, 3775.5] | 18.7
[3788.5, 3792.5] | 19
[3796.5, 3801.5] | 15.7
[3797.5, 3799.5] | 13.8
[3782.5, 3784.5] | 20.5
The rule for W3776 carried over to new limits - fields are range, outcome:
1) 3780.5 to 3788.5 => 17.7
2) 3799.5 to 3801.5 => 17.3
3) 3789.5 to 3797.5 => 13.3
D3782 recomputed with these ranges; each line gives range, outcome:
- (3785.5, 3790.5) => 18.4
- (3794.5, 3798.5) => 13.9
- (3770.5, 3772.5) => 16.1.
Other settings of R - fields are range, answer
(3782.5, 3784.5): 20.1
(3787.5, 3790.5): 18.3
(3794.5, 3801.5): 12.8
